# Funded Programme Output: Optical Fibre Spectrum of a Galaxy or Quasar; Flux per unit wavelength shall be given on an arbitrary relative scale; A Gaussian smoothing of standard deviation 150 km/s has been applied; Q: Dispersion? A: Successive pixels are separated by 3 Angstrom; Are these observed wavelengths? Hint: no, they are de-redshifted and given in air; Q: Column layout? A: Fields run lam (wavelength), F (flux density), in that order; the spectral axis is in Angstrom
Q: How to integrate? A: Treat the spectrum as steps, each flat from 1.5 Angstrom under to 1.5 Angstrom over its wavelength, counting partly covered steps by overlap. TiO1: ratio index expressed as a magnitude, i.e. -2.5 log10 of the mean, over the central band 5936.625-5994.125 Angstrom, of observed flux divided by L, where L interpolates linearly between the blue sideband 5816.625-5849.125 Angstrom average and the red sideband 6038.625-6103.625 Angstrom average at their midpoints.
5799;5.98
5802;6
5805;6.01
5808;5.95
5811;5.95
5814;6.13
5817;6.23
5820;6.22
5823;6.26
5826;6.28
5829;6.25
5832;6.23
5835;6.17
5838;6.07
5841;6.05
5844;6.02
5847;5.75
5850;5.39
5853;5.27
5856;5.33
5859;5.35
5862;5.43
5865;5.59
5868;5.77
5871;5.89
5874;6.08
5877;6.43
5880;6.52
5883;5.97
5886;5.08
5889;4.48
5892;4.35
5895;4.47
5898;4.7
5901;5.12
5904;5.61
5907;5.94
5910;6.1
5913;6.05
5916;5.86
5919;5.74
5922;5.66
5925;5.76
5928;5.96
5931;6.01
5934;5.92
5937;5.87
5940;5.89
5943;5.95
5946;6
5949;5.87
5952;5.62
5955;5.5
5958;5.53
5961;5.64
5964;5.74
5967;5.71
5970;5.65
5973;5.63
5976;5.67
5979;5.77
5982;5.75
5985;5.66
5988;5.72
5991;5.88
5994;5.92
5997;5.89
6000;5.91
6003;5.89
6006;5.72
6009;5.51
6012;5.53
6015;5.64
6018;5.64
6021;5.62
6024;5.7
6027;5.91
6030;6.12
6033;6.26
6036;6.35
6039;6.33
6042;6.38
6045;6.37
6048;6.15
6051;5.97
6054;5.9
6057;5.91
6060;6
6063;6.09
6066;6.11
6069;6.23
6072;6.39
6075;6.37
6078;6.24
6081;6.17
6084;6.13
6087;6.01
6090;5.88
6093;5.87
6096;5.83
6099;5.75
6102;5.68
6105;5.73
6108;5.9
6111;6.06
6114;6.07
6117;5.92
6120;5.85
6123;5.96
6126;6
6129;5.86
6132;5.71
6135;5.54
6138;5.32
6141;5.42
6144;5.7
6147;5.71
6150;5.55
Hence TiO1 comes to 0.06 mag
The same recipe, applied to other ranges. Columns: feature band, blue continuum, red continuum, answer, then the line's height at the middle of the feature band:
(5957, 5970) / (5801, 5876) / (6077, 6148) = 0.04 mag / 5.88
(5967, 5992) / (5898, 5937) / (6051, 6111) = 0.03 mag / 5.86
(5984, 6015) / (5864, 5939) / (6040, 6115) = 0.02 mag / 5.87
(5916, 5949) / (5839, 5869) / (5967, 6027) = -0.04 mag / 5.67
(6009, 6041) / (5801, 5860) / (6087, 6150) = -0.01 mag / 5.84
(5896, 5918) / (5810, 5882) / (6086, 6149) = 0.06 mag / 5.91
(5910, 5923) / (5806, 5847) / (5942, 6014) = 0.00 mag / 5.89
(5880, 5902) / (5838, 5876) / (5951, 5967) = 0.14 mag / 5.66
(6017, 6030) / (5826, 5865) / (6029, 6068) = 0.06 mag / 6.11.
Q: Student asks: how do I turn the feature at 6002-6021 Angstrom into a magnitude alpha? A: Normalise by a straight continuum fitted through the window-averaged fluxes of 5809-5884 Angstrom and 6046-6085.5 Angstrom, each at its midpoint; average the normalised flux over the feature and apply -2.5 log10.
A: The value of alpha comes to 0.08 mag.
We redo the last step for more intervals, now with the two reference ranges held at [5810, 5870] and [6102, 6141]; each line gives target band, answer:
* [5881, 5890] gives 0.11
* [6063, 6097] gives -0.05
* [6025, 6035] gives -0.05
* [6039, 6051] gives -0.08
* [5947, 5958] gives 0.04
